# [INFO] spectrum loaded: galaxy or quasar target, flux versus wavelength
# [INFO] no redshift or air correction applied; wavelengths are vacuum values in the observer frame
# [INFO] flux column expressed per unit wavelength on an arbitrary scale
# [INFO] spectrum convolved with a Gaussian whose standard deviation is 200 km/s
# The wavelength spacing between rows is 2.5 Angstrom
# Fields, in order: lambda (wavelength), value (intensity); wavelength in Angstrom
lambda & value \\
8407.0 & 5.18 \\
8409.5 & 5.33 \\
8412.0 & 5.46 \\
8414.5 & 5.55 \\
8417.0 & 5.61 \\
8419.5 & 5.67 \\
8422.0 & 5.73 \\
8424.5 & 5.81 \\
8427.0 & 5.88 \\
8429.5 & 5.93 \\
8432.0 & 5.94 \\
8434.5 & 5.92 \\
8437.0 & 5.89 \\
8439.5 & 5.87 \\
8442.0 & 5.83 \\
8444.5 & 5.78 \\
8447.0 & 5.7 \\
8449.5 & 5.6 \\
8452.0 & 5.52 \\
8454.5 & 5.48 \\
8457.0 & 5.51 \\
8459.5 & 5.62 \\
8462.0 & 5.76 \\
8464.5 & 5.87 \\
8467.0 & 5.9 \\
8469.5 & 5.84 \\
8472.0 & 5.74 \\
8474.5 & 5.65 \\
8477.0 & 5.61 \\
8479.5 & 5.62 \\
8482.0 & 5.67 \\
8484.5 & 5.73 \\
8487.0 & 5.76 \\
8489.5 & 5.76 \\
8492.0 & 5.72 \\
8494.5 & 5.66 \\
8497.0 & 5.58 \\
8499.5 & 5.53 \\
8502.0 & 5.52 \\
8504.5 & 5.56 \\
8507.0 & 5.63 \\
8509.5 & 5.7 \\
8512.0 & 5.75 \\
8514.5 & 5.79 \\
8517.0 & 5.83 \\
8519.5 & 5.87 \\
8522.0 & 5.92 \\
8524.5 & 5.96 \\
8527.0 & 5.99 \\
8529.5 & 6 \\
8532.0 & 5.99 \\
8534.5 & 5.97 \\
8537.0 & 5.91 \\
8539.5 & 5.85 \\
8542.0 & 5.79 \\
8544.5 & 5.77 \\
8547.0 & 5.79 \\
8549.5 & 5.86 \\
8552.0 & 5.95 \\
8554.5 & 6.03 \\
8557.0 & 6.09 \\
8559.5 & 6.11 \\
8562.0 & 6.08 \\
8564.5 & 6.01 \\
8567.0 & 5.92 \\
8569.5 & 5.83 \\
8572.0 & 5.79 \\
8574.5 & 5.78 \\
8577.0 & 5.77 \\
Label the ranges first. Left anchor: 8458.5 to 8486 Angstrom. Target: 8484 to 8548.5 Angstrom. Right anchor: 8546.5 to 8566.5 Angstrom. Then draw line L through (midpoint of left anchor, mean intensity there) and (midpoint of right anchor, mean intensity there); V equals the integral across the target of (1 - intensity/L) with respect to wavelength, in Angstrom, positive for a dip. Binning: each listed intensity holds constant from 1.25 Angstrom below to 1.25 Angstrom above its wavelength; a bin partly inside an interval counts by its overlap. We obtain 0.94 Angstrom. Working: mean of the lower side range 5.73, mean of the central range 5.78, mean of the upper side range 5.99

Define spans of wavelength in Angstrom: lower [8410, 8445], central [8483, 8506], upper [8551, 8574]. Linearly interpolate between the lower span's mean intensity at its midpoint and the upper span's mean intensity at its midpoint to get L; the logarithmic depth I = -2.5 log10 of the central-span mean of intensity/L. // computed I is 0.04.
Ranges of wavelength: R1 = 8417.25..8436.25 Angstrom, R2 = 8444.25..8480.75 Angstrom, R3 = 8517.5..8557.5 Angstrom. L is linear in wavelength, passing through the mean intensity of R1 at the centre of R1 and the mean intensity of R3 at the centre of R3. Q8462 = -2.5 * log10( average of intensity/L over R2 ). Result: 0.034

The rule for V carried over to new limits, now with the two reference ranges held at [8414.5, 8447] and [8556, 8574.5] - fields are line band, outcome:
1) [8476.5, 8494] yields 0.5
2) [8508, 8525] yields 0.2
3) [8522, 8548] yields 0.1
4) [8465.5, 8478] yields 0.2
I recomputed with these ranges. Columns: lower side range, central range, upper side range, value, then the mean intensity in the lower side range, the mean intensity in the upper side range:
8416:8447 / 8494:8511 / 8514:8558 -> 0.054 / 5.82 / 5.91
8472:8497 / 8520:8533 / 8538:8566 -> -0.023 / 5.68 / 5.94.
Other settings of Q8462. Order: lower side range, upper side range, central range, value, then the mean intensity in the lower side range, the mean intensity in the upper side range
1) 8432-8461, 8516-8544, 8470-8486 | 0.021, 5.71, 5.91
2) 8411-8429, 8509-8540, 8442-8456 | 0.021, 5.69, 5.89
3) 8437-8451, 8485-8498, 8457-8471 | -0.006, 5.76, 5.7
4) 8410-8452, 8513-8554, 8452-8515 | 0.028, 5.75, 5.89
